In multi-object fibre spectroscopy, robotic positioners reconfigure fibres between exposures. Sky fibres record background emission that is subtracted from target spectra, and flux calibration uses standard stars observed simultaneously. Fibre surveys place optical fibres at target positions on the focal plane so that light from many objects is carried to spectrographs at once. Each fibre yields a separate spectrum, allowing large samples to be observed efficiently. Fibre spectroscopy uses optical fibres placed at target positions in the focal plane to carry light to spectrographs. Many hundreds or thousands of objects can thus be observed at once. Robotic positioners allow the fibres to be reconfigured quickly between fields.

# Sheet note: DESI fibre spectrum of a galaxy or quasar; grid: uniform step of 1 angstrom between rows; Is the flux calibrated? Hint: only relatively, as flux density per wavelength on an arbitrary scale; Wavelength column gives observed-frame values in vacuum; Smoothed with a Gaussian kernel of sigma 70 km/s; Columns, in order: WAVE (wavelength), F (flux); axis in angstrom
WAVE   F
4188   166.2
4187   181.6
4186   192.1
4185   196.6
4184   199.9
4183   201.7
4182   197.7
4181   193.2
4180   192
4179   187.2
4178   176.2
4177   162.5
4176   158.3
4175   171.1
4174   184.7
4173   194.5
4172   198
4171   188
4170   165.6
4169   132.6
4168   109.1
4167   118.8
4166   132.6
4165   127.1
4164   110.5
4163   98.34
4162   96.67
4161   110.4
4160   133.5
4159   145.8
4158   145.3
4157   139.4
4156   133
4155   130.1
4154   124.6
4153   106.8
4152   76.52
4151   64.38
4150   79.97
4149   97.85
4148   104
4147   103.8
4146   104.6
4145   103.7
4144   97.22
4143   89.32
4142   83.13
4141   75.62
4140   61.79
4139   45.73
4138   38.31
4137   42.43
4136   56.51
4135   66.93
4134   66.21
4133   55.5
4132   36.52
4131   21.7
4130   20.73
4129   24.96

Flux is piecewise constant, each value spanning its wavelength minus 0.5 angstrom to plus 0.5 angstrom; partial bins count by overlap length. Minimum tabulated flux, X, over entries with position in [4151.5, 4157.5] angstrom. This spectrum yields 76.52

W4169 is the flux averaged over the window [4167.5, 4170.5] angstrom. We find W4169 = 136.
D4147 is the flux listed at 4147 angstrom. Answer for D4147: 103.8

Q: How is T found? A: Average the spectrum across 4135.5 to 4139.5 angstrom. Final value 45.7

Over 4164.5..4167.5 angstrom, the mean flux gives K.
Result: 126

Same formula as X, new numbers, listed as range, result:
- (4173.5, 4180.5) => 158.3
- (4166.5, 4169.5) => 109.1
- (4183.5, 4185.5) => 196.6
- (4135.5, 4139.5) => 38.31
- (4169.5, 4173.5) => 165.6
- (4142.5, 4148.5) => 89.32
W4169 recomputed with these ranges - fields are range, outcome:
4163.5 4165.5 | 119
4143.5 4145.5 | 100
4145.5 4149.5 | 103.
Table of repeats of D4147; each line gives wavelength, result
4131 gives 21.7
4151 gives 64.38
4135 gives 66.93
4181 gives 193.2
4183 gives 201.7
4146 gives 104.6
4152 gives 76.52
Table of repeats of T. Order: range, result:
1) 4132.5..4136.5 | 61.3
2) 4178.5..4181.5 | 191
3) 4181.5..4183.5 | 200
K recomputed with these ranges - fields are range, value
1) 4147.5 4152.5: 84.5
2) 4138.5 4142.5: 66.6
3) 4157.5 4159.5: 146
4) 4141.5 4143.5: 86.2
